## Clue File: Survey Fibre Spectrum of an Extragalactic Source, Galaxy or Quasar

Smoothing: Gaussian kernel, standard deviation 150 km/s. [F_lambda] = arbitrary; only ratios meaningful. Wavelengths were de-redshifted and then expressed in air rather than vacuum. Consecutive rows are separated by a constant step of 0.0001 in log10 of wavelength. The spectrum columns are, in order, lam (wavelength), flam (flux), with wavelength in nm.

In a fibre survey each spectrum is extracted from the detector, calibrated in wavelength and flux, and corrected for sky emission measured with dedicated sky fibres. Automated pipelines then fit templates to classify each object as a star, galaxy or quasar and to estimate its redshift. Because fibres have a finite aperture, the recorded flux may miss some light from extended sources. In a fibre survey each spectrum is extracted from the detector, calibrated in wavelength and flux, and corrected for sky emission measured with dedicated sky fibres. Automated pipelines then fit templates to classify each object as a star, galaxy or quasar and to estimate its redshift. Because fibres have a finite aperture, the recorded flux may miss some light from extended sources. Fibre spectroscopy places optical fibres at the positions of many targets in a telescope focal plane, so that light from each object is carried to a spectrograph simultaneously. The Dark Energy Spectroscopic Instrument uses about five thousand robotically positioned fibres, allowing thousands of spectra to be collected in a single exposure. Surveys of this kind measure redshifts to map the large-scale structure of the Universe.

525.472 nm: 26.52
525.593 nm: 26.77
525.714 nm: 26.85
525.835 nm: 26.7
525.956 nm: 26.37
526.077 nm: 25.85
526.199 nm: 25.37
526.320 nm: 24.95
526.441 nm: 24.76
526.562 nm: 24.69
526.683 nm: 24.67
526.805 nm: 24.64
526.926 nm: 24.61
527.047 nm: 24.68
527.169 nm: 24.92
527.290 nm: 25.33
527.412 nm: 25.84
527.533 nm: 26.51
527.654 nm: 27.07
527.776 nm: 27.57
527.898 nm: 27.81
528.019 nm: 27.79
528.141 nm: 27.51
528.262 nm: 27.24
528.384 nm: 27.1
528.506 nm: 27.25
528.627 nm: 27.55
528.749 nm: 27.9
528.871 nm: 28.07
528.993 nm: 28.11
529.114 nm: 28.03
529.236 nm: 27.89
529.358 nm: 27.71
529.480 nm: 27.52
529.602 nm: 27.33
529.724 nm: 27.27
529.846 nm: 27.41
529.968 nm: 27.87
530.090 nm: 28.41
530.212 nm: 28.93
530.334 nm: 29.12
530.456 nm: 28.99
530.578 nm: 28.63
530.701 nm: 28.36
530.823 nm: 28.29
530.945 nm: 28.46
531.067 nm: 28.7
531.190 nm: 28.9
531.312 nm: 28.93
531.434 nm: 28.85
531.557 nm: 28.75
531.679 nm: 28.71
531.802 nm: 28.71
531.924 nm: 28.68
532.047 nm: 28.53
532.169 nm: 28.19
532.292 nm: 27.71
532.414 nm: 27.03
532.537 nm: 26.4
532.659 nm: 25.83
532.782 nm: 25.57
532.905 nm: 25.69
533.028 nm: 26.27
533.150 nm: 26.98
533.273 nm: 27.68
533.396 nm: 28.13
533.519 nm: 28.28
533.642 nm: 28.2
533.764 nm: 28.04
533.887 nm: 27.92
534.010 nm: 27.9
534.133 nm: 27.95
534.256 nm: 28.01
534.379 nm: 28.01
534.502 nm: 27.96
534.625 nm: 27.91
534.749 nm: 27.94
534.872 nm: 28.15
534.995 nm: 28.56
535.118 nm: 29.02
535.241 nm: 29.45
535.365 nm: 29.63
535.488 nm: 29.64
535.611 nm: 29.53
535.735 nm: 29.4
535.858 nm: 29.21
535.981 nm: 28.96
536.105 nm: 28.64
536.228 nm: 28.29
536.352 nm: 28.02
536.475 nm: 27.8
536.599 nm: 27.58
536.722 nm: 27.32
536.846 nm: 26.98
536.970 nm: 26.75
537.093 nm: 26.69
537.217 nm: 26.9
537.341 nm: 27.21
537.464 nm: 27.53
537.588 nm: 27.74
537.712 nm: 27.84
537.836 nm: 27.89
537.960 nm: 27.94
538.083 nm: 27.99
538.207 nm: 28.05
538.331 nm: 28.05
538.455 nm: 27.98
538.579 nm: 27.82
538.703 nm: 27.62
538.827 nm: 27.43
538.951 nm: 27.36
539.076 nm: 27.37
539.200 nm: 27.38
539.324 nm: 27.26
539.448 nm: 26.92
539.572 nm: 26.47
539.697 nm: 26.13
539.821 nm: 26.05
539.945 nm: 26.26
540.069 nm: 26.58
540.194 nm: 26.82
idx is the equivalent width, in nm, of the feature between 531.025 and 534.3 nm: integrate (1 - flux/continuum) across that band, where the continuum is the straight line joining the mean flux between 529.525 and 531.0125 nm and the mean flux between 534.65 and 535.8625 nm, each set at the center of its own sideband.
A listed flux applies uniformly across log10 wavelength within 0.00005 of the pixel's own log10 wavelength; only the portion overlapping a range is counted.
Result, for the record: 0.094 nm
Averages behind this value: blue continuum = 28.3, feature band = 27.8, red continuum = 29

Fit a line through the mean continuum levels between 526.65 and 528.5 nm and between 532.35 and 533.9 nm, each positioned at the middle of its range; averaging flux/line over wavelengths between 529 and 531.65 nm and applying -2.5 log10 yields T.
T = -0.07 mag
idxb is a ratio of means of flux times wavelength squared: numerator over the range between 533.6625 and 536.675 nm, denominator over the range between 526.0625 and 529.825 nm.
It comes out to 1.1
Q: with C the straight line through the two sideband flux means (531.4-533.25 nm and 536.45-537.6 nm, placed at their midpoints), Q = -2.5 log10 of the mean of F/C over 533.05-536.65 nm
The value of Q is -0.04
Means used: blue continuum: 27.4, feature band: 28.4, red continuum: 27.2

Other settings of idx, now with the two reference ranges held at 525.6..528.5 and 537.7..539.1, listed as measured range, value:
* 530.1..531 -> -0.07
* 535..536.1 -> -0.08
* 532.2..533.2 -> 0.02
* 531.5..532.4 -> -0.05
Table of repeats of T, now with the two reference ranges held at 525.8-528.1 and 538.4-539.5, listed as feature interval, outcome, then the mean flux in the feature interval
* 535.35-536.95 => -0.054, 28.5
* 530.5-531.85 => -0.090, 28.7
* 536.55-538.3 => -0.009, 27.5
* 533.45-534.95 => -0.049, 28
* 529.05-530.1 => -0.062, 27.7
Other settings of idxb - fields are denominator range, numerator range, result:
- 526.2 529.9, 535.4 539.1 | 1.09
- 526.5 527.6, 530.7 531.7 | 1.16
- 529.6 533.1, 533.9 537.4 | 1.02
